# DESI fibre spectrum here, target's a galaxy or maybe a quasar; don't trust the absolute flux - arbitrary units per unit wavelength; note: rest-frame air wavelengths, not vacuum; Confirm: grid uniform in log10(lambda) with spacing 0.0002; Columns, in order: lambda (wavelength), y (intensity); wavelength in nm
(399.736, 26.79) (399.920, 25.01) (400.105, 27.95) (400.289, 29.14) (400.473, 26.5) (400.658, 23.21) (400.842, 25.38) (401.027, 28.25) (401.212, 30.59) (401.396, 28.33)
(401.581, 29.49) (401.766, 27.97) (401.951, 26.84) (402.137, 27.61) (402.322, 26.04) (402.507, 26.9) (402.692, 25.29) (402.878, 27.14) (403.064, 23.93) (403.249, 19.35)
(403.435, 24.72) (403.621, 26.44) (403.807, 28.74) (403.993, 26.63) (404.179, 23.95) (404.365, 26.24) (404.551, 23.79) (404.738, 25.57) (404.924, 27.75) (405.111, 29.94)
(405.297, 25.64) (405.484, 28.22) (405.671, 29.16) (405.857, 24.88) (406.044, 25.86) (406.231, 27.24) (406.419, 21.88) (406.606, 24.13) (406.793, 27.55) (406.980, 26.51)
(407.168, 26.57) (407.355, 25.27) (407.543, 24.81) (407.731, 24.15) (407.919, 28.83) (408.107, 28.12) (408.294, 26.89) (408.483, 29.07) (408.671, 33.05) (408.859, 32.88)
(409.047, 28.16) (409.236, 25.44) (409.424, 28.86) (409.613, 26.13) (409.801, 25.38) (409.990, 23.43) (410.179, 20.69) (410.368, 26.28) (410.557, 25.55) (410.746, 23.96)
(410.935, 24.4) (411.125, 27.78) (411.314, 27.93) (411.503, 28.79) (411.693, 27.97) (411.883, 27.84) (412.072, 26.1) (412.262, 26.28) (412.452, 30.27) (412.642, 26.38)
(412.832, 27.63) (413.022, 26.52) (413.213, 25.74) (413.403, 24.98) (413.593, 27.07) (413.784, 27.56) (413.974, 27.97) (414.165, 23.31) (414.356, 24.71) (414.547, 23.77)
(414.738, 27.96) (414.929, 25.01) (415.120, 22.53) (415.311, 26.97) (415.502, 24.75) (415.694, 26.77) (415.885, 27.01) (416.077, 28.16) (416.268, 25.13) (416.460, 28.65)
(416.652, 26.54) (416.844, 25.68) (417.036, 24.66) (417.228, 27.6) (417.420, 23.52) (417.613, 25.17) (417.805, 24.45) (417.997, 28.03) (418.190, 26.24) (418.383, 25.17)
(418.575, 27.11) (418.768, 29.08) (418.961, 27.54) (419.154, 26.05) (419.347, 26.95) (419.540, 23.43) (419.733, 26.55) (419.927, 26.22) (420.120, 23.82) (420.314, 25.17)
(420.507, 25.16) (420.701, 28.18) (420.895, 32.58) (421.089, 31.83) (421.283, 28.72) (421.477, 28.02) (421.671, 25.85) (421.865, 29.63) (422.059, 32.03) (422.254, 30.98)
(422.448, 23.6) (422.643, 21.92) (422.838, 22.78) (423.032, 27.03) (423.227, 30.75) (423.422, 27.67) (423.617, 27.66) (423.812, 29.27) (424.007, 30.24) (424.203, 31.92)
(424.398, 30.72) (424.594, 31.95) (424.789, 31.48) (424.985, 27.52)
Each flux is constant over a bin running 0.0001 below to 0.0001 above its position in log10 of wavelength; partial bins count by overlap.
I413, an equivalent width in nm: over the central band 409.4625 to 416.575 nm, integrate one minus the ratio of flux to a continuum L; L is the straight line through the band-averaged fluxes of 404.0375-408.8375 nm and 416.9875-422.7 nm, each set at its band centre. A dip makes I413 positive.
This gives 0.17 nm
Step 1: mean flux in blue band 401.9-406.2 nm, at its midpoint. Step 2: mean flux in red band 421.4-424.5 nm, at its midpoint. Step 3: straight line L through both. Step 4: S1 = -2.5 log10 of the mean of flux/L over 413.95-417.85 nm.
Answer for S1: 0.07 mag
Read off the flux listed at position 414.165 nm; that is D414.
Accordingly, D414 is 23.31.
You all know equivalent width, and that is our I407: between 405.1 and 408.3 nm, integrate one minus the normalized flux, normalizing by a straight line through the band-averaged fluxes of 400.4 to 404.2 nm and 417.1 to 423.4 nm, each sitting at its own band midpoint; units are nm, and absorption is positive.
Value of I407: 0.02 nm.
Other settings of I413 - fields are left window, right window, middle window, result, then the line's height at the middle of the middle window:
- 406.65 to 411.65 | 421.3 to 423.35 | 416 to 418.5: 0.10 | 27.1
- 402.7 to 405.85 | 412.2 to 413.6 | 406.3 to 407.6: 0.05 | 26.3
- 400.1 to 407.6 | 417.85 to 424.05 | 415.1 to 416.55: 0.03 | 27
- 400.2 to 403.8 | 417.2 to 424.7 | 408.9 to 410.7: 0.08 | 26.9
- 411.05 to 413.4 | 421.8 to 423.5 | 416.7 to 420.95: 0.17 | 27.3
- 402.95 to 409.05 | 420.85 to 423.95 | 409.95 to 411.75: 0.09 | 27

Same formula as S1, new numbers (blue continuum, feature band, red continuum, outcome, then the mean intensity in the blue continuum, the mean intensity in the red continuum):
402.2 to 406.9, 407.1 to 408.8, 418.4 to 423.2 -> -0.056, 25.9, 27.1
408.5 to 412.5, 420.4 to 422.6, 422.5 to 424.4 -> -0.037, 27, 27.8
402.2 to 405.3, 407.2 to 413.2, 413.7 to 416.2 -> -0.044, 25.8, 25.9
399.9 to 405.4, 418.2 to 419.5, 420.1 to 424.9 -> 0.051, 26.5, 28.4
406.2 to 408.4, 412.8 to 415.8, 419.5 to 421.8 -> 0.035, 26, 27.3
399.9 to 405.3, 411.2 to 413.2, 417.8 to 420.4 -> -0.047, 26.5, 26.2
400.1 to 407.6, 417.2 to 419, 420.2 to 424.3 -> 0.057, 26.4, 28.1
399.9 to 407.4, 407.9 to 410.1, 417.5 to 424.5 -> -0.049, 26.4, 27.4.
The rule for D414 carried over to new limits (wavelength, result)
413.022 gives 26.52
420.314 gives 25.17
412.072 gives 26.1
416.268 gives 25.13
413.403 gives 24.98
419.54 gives 23.43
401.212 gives 30.59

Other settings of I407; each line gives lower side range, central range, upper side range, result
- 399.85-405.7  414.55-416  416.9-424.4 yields 0.068 nm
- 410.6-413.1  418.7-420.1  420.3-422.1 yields 0.104 nm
